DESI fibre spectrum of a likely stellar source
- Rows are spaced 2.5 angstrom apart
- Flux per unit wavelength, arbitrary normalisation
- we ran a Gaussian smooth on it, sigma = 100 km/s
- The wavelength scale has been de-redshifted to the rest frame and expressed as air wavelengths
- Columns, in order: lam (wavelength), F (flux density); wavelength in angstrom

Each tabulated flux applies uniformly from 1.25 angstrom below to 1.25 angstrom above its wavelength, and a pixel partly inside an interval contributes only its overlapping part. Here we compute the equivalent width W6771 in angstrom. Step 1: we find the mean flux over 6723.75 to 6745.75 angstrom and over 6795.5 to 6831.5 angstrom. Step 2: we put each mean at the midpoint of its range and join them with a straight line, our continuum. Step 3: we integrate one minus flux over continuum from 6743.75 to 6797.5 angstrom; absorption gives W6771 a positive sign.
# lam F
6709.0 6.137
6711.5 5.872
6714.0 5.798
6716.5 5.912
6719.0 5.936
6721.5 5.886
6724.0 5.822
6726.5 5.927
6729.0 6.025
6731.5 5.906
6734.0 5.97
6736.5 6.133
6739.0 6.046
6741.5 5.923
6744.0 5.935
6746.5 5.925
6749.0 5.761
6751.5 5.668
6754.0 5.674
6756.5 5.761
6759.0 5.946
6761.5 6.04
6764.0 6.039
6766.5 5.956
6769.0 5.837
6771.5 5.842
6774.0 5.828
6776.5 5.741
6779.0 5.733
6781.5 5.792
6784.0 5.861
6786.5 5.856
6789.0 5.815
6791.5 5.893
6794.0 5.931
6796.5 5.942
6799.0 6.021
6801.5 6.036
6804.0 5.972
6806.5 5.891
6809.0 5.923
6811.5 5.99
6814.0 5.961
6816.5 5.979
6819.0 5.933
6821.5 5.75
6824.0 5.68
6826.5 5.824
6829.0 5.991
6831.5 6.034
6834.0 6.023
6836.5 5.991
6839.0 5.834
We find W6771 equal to 0.9 angstrom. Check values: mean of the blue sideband 5.97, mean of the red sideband 5.92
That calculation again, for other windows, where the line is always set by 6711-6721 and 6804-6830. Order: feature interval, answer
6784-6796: 0.03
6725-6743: -0.32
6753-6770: -0.03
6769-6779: 0.15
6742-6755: 0.18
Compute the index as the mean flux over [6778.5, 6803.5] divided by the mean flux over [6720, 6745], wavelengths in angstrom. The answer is 0.99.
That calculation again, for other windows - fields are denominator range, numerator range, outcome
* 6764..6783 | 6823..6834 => 1.01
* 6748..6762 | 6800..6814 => 1.03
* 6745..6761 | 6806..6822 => 1.02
